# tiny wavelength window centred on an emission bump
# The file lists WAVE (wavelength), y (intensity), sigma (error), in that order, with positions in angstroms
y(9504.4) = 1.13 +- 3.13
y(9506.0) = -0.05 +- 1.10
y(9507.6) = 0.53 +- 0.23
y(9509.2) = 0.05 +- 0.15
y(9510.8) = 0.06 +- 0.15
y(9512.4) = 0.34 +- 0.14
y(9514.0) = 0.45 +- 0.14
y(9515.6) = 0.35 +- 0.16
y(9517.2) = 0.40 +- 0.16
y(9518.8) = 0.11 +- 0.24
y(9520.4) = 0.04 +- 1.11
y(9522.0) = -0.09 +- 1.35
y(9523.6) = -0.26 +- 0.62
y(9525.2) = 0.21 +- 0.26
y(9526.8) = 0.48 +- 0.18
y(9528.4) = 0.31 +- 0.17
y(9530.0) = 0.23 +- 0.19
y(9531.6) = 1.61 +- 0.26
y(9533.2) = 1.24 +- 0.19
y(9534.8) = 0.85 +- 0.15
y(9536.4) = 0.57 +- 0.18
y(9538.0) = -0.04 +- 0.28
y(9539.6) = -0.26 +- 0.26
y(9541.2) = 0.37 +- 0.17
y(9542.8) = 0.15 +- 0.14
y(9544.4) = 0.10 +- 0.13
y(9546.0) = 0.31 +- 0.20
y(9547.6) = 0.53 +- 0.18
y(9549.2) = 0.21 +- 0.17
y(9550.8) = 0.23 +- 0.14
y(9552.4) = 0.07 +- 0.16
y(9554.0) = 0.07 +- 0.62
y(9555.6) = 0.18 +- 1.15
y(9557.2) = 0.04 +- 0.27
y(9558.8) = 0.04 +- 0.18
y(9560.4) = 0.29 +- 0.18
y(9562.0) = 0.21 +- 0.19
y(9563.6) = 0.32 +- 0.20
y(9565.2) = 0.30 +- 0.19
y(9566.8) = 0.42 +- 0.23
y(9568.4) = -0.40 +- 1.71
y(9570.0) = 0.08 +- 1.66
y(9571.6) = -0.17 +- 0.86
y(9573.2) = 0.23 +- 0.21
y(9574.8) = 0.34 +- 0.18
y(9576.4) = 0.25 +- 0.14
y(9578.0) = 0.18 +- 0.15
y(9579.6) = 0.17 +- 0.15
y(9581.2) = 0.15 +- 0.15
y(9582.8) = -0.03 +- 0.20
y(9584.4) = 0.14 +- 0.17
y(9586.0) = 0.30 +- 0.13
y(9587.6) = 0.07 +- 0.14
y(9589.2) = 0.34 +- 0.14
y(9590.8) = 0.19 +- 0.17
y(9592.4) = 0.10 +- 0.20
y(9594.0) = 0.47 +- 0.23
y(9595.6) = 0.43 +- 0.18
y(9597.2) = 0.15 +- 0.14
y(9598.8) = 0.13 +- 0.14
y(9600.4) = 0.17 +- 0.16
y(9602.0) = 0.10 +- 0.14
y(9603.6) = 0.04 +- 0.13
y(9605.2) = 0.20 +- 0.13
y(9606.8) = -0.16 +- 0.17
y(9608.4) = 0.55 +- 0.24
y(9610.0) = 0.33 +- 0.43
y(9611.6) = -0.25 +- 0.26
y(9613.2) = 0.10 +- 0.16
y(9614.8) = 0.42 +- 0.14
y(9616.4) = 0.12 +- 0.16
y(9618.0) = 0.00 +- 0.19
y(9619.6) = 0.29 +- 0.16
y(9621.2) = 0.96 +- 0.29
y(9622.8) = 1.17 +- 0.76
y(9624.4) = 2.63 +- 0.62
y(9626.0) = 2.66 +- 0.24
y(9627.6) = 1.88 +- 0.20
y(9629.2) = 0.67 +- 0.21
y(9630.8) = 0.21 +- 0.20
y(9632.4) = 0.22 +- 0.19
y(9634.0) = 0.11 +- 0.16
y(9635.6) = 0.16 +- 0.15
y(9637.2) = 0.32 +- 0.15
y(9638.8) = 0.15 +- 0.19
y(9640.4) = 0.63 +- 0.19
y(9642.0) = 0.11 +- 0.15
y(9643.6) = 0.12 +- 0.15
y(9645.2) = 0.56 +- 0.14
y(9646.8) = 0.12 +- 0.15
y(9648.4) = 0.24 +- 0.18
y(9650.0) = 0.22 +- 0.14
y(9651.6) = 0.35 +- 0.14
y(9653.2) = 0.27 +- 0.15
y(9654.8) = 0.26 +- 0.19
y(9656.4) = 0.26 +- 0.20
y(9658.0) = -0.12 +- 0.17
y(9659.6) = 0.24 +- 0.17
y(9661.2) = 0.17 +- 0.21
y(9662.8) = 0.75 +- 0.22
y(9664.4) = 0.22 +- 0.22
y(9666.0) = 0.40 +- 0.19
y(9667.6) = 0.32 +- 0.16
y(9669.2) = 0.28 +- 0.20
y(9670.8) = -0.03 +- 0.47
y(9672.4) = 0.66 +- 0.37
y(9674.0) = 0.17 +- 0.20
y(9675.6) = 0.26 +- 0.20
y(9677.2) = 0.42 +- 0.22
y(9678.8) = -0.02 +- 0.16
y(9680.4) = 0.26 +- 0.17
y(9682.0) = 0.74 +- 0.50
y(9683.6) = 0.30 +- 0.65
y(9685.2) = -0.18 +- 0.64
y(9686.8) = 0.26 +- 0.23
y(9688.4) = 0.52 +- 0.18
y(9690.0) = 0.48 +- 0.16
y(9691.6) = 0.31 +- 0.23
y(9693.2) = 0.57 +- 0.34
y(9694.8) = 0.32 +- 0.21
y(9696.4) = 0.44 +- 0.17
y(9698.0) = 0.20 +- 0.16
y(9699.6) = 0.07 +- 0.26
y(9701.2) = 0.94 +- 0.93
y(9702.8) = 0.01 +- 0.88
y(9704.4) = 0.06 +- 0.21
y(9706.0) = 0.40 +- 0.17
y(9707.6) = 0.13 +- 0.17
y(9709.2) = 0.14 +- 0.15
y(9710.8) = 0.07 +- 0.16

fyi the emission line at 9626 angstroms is [O III] 5007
